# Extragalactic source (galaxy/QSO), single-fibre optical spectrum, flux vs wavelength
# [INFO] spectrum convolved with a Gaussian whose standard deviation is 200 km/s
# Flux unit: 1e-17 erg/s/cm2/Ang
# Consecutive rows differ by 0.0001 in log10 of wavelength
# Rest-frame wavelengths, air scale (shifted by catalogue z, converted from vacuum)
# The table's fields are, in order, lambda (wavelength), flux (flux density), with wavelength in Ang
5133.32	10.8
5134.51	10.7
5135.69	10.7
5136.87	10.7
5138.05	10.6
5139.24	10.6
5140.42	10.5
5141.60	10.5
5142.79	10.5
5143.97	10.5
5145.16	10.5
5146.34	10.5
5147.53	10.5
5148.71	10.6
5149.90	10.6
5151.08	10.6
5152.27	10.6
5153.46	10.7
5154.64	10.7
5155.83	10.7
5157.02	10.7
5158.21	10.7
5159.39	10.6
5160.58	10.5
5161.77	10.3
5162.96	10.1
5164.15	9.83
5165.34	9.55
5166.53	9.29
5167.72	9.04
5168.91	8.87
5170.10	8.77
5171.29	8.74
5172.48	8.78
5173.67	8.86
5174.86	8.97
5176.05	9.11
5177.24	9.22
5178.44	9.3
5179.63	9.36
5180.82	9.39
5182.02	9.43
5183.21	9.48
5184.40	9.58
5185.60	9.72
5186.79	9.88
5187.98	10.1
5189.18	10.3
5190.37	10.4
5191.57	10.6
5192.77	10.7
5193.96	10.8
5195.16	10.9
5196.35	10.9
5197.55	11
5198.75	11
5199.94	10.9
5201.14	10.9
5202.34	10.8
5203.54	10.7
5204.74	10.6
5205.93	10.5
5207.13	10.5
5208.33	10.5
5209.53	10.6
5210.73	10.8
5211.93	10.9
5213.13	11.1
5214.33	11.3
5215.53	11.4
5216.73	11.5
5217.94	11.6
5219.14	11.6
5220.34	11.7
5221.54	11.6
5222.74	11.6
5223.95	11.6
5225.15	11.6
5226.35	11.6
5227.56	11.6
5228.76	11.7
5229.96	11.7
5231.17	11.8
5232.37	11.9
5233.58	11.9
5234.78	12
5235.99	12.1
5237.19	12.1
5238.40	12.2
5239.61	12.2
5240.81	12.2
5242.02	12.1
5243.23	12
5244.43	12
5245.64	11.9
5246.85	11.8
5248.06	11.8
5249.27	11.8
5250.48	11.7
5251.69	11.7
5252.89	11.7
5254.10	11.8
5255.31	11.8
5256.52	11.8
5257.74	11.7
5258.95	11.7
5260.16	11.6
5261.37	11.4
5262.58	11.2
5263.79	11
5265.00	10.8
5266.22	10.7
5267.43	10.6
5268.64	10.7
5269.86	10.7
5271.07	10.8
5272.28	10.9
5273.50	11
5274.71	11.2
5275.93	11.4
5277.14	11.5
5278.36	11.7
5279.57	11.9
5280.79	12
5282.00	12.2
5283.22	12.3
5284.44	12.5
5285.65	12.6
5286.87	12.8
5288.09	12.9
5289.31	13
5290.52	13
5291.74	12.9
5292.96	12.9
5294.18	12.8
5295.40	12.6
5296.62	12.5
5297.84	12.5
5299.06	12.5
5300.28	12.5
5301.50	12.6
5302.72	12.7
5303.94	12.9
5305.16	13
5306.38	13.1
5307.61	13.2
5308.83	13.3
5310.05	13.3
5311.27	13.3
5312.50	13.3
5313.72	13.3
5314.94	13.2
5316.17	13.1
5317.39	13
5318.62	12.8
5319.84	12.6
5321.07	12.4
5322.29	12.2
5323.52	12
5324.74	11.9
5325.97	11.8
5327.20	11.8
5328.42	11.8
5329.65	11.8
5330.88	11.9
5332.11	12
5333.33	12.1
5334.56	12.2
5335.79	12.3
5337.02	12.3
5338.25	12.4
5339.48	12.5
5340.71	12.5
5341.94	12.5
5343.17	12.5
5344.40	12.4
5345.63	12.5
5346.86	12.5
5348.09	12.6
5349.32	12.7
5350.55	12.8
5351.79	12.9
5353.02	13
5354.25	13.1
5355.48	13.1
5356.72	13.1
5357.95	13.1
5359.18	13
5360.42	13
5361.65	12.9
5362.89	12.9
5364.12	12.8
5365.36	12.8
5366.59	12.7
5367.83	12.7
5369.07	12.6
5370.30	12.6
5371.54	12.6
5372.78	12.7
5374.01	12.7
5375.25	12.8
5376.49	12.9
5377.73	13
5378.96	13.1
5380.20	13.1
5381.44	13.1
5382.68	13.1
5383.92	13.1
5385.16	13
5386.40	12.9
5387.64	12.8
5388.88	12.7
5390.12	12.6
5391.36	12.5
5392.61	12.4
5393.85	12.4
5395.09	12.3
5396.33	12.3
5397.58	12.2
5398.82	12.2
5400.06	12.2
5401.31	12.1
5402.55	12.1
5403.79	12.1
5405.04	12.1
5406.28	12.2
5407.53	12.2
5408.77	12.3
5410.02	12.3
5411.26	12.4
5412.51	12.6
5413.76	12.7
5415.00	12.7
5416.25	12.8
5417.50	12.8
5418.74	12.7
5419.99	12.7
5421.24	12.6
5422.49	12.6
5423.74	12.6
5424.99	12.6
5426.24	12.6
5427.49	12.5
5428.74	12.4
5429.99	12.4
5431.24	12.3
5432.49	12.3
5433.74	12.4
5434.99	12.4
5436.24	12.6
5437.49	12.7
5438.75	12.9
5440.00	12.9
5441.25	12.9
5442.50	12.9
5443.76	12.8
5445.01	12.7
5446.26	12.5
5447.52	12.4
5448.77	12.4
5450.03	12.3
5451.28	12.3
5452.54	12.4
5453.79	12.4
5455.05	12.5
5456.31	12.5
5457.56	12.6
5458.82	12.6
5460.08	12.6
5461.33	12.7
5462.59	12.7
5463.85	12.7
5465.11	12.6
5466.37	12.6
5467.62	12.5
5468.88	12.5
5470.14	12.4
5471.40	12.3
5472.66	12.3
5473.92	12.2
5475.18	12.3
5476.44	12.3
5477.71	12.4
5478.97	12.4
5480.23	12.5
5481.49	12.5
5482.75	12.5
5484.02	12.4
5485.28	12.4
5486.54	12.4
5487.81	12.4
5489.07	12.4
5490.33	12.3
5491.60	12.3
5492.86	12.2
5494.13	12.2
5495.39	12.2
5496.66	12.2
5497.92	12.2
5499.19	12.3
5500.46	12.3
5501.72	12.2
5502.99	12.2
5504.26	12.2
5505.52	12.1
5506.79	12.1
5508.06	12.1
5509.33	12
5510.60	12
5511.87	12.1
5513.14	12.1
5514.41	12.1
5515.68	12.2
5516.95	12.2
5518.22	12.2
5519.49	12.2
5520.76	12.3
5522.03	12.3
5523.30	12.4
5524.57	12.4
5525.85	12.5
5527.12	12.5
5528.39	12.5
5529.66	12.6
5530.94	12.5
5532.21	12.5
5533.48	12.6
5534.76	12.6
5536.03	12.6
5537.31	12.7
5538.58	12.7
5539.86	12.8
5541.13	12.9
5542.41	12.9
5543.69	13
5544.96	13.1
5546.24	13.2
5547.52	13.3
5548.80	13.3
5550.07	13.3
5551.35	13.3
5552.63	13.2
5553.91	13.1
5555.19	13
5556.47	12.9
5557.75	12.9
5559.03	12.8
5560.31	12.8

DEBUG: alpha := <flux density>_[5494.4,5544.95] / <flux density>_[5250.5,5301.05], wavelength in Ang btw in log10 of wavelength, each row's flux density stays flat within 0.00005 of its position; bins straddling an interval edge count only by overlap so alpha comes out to 1.0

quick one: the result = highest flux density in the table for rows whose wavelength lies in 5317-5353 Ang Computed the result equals 13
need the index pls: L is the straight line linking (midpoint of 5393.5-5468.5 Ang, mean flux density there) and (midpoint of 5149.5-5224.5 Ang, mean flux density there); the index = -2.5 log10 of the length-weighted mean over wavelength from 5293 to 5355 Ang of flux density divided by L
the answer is -0.09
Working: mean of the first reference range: 10.3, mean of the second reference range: 12.5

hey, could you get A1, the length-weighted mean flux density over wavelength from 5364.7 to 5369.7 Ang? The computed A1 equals 12.7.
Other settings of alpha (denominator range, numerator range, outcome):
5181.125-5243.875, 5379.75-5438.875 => 1.13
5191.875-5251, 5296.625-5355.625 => 1.10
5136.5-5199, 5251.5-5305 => 1.18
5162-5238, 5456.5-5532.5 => 1.17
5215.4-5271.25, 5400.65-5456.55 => 1.08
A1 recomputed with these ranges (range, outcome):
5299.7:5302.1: 12.6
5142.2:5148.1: 10.5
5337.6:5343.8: 12.5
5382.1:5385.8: 13.1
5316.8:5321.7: 12.7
